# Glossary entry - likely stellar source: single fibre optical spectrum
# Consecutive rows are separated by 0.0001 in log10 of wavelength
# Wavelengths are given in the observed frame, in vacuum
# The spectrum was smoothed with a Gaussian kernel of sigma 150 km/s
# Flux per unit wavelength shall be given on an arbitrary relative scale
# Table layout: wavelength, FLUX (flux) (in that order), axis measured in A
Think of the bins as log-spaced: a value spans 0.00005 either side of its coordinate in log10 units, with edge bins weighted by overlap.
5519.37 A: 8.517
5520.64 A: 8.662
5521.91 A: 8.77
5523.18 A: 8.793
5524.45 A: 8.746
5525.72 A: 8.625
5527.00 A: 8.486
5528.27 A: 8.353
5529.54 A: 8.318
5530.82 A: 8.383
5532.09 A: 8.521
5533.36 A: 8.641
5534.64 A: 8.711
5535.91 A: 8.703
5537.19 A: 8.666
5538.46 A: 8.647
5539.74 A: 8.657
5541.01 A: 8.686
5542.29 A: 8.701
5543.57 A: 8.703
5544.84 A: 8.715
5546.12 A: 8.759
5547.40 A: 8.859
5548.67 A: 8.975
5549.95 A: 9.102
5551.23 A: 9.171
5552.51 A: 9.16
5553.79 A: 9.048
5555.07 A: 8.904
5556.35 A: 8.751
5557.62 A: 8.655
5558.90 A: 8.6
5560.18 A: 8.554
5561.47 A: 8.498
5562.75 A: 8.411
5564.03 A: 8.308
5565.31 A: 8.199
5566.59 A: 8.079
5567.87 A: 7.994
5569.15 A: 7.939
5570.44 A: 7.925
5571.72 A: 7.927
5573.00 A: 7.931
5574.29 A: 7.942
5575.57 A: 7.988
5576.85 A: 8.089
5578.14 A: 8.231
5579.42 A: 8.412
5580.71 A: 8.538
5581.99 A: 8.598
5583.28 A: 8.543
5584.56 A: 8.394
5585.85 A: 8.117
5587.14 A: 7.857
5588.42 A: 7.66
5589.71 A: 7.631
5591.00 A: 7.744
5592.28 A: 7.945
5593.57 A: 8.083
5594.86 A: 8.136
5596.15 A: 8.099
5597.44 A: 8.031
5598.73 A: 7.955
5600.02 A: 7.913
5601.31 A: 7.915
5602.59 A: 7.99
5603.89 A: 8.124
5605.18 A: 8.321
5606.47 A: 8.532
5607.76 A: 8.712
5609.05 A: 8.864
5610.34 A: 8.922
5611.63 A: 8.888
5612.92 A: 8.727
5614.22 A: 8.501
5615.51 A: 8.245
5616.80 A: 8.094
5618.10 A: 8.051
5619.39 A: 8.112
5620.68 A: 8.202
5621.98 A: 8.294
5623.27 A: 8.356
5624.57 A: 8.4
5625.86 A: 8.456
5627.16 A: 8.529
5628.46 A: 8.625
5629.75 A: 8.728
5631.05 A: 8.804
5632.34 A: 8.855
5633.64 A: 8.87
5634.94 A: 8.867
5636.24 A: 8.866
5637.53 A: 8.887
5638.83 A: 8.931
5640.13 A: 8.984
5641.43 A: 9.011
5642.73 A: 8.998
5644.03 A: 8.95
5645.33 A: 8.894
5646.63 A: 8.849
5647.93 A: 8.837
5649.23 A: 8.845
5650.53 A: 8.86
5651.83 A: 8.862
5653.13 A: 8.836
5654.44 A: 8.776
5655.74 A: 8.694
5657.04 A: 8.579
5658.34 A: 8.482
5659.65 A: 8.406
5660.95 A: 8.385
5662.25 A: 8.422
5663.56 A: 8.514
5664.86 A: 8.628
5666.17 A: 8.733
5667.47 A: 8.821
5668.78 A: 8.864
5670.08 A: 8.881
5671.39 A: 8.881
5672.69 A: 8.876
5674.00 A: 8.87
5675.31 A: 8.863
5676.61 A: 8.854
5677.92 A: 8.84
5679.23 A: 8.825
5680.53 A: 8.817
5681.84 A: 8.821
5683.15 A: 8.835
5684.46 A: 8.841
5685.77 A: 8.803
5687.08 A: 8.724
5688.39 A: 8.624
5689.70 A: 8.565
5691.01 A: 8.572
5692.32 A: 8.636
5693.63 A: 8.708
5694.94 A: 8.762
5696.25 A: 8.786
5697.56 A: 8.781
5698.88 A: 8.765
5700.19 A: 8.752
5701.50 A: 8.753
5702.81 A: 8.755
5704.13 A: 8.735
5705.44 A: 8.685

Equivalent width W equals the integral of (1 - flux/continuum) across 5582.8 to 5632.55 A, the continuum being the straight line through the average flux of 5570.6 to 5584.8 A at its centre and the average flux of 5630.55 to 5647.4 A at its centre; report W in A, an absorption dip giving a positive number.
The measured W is 1.6 A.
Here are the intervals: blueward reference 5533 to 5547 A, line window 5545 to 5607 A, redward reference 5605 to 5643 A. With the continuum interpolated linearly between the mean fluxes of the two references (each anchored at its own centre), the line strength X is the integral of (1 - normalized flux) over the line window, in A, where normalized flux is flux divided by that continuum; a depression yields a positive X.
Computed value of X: 2.6 A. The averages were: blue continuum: 8.69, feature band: 8.3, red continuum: 8.62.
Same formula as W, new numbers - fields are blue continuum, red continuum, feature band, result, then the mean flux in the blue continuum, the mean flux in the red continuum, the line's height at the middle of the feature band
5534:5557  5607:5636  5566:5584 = 1.2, 8.83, 8.55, 8.72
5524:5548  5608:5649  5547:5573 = 0.3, 8.62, 8.67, 8.63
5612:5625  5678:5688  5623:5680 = -1.3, 8.31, 8.81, 8.56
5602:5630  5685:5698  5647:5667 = -0.2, 8.44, 8.7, 8.58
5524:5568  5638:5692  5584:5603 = 1.6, 8.64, 8.77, 8.69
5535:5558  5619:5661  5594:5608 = 1.0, 8.83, 8.71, 8.76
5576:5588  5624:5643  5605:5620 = 0.1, 8.29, 8.79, 8.58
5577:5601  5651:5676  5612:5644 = -0.7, 8.1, 8.71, 8.42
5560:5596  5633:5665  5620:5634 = 0.0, 8.12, 8.77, 8.57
